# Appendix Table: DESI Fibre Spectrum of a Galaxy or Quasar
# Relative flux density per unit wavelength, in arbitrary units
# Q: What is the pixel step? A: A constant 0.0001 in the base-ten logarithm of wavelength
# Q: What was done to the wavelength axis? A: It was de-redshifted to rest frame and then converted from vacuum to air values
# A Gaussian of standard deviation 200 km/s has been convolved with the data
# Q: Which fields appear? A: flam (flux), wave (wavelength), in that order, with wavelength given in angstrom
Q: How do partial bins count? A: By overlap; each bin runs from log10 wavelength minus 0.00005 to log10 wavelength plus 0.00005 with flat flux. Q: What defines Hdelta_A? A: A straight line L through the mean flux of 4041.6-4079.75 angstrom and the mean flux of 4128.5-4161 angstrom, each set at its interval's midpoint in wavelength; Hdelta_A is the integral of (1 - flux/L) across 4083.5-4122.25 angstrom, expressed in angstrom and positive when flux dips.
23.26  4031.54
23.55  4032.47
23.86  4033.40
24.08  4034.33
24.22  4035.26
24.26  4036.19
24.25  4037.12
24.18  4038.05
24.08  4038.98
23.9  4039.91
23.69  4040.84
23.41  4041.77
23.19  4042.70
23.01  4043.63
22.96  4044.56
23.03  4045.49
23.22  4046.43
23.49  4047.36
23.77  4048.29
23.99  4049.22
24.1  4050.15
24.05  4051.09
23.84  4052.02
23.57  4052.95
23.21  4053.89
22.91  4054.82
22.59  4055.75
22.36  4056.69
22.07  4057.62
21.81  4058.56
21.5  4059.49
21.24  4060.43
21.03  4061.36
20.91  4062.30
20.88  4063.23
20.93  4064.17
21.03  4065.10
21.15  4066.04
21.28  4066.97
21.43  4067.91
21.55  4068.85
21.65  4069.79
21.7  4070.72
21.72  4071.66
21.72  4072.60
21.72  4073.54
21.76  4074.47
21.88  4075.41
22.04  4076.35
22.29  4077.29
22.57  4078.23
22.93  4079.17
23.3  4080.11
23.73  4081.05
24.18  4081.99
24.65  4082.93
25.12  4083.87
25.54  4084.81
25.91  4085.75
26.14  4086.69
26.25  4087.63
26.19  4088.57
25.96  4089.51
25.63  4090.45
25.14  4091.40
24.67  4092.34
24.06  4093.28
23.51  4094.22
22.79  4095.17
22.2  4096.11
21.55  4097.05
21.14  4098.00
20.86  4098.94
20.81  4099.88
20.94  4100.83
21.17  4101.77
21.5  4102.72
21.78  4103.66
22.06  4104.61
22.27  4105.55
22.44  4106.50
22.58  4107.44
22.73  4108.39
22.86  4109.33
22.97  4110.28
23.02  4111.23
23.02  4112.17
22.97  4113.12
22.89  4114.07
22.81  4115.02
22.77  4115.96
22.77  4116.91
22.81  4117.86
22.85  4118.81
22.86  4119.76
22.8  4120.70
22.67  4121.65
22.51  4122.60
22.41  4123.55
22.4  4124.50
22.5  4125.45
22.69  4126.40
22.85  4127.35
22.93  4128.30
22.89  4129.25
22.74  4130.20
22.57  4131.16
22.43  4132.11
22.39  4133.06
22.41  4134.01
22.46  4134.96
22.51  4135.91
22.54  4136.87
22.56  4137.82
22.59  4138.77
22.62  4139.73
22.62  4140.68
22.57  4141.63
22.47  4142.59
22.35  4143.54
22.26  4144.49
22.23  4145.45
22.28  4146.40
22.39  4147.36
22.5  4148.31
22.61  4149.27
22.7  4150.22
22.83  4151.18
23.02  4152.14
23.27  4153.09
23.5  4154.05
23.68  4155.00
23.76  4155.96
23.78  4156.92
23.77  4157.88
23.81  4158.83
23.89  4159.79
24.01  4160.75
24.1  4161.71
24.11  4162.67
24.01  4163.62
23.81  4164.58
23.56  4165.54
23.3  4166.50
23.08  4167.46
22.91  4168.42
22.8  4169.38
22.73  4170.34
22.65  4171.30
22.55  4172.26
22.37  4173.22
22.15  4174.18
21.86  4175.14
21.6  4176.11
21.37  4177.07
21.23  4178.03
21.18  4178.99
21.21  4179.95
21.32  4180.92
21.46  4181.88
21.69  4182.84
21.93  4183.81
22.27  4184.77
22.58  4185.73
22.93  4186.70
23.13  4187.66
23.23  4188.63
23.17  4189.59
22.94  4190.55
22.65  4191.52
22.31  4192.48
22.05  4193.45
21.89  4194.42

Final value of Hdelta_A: -1.0 angstrom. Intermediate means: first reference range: 22.3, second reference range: 22.8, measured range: 23.2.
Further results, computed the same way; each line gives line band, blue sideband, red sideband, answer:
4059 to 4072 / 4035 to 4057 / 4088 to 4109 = 1.1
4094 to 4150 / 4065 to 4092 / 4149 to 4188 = 1.6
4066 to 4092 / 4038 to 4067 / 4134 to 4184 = -0.8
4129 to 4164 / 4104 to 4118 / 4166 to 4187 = -0.9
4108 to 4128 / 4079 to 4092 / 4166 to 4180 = 1.0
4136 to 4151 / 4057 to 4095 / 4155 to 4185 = 0.2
